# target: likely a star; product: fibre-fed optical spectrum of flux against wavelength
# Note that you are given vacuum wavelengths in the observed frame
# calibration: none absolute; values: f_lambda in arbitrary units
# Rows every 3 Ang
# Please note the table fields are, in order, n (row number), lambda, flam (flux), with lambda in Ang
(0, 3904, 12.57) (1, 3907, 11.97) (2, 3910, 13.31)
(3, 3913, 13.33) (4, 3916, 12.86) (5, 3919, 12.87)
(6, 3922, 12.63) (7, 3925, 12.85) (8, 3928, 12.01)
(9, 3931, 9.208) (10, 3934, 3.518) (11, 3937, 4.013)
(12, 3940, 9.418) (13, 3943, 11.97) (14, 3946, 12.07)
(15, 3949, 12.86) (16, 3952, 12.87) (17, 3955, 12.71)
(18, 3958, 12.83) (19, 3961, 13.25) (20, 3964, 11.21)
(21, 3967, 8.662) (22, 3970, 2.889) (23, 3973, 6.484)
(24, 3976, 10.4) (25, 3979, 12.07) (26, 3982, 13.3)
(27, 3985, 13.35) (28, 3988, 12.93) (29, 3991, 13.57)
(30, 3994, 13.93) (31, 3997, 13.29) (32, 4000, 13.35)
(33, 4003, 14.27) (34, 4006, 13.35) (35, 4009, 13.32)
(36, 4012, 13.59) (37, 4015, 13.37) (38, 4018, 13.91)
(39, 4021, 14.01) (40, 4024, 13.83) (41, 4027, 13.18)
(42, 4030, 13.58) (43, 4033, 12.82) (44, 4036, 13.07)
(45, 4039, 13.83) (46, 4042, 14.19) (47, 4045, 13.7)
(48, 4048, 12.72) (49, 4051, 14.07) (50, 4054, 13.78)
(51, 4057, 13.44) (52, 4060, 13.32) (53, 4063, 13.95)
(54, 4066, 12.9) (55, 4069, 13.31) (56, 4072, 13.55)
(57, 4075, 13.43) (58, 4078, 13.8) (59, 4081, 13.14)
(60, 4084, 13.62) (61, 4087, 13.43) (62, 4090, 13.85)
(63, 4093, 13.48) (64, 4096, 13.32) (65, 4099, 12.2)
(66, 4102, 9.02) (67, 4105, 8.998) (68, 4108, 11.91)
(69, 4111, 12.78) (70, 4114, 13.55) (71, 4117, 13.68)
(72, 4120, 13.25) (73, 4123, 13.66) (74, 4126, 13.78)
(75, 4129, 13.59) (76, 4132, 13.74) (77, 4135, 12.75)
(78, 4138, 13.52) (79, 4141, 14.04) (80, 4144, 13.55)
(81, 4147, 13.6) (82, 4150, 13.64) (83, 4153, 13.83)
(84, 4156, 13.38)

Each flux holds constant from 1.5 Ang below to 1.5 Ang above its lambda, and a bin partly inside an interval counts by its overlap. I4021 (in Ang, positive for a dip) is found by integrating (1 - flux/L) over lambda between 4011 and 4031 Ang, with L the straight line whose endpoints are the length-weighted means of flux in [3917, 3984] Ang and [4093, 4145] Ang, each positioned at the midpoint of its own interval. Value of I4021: -3.8 Ang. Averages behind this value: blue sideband 10.5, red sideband 12.8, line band 13.6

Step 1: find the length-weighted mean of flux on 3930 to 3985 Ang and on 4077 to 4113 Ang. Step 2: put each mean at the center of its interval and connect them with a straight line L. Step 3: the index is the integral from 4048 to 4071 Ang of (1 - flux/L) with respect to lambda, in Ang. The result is -3.2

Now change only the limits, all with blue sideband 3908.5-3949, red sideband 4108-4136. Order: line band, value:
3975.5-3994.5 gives -2.09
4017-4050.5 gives -3.66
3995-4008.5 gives -2.02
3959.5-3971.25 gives 2.26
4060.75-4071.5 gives -0.65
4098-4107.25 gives 2.11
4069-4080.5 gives -0.70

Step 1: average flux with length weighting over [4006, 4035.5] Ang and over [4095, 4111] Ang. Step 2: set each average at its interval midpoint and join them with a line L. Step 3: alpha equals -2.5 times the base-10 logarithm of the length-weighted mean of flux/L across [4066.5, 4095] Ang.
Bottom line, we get -0.145 mag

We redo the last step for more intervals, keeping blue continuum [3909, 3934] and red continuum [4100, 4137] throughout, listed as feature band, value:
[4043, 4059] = -0.104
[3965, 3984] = 0.299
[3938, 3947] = 0.116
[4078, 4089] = -0.087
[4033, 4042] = -0.102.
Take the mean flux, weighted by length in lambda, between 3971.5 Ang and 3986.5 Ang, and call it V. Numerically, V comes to 11.1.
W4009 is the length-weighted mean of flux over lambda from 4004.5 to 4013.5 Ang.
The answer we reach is 13.4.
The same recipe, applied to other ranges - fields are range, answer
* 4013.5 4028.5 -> 13.7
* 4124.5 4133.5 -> 13.7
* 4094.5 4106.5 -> 10.9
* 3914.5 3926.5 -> 12.8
